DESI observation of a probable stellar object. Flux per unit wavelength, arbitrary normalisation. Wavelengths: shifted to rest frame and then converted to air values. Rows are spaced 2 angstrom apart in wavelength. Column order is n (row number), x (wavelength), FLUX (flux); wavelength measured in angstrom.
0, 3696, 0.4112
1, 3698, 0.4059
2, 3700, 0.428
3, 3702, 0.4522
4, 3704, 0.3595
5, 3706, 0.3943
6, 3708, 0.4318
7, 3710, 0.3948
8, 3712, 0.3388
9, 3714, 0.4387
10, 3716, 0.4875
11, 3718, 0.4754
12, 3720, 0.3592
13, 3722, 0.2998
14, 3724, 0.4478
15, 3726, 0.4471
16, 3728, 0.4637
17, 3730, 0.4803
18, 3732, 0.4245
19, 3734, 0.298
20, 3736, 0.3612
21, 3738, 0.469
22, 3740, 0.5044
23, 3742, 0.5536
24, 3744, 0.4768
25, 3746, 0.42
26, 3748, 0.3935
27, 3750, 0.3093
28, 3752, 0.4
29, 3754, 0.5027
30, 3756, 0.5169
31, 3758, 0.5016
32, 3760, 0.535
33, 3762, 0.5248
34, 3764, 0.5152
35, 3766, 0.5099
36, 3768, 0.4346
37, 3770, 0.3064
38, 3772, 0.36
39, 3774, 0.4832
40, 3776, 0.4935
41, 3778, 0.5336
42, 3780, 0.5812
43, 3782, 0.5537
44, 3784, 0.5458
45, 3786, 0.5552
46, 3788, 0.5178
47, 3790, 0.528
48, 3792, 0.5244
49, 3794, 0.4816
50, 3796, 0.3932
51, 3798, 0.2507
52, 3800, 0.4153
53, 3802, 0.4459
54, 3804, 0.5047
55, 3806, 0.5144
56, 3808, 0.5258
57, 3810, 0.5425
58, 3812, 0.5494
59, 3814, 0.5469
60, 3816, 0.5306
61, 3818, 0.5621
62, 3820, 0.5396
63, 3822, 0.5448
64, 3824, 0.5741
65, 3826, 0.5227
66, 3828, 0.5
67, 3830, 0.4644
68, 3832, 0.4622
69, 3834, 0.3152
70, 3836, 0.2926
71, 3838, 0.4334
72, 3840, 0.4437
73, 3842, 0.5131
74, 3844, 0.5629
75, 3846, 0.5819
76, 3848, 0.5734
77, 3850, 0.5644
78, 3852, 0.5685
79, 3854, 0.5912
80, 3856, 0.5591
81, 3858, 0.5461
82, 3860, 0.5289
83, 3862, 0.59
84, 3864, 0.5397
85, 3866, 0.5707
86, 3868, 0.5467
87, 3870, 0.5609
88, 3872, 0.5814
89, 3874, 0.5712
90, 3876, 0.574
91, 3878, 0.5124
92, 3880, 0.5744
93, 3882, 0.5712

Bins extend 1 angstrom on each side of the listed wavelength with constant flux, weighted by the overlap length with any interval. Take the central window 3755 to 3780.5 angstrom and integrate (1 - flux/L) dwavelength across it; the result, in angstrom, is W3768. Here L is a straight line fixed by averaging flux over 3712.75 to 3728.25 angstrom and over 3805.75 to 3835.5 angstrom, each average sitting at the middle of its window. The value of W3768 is -1.0 angstrom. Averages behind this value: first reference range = 0.424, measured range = 0.482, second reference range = 0.509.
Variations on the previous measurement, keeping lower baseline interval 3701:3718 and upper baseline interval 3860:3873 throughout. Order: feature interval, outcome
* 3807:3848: 1.8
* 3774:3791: -1.8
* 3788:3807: 1.7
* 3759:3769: -0.8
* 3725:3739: 0.5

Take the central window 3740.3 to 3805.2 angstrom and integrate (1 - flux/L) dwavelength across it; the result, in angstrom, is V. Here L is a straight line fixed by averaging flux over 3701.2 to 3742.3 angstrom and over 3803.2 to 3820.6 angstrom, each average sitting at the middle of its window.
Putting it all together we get 1.75 angstrom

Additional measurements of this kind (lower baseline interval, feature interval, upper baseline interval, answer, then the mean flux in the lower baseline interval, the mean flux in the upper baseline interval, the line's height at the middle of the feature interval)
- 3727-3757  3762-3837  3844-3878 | 1.9 angstrom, 0.438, 0.564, 0.499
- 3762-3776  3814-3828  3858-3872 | -1.0 angstrom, 0.445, 0.557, 0.506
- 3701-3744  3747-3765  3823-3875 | -0.6 angstrom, 0.424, 0.521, 0.45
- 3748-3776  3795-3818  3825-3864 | 0.2 angstrom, 0.453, 0.507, 0.482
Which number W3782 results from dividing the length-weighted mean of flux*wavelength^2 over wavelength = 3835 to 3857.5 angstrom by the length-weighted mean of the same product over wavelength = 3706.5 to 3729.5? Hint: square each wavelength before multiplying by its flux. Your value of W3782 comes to 1.33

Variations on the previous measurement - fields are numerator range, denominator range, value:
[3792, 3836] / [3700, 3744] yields 1.19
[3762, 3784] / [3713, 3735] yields 1.18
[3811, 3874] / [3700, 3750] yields 1.33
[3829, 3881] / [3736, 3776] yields 1.21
